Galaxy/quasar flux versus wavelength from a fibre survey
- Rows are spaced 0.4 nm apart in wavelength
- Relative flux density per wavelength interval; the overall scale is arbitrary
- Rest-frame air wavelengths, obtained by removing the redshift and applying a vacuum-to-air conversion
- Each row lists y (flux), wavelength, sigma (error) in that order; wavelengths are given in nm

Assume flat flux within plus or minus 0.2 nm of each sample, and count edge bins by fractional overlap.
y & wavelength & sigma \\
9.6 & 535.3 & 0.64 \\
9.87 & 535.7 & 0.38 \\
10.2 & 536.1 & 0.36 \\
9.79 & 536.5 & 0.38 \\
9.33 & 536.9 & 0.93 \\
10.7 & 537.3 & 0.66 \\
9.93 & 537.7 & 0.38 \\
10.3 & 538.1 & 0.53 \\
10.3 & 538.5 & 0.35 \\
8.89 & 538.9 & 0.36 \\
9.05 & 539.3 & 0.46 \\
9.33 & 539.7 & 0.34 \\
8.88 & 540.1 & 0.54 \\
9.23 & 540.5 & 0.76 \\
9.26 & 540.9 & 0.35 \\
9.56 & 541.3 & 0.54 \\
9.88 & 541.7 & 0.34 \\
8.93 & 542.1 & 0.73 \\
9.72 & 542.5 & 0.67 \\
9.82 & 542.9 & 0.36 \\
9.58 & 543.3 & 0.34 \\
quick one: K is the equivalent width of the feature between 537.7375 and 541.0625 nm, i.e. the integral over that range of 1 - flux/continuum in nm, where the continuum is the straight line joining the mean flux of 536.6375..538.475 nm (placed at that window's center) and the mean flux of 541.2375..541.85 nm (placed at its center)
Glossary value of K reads 0.17 nm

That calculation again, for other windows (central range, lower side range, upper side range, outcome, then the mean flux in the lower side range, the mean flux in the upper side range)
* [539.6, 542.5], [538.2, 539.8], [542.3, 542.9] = 0.091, 9.45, 9.75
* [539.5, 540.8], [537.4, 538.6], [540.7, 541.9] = 0.084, 10.2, 9.57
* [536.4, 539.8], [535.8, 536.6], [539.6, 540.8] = -0.053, 10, 9.14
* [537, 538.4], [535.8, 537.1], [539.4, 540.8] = -0.099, 9.78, 9.15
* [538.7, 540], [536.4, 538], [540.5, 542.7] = 0.085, 9.97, 9.45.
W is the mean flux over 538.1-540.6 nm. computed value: 9.36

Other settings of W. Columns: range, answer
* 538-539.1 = 9.79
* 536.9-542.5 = 9.55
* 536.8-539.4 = 9.83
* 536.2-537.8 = 9.95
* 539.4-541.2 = 9.19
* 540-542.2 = 9.33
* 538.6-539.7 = 9.16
